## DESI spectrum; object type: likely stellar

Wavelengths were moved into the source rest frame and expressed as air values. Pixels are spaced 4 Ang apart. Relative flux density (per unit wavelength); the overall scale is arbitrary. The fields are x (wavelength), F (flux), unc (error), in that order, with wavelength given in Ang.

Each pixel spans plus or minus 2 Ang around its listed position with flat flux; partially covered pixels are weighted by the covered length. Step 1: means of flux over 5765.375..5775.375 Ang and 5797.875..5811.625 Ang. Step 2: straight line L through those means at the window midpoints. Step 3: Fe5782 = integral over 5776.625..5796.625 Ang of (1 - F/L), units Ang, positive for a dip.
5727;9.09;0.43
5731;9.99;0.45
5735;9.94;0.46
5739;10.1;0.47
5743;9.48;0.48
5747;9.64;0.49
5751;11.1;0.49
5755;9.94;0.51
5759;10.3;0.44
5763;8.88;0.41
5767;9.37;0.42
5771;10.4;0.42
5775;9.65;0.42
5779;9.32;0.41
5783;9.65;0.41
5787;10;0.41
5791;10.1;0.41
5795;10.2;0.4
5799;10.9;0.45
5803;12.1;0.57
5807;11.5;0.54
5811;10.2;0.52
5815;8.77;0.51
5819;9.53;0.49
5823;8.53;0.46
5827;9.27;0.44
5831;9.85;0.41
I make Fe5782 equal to 1.31 Ang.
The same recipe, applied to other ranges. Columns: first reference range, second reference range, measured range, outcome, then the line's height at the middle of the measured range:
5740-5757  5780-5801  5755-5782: 1.1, 10.1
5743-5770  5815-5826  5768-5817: -4.4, 9.38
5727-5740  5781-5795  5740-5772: 0.1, 9.9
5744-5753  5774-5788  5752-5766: 0.4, 10.1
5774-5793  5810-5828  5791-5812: -3.2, 9.47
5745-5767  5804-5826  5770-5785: 0.2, 9.87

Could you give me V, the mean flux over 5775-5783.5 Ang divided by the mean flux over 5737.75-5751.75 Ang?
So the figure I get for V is 0.95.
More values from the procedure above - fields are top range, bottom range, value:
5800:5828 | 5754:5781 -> 1.04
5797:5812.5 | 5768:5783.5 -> 1.15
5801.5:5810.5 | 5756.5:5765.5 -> 1.20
